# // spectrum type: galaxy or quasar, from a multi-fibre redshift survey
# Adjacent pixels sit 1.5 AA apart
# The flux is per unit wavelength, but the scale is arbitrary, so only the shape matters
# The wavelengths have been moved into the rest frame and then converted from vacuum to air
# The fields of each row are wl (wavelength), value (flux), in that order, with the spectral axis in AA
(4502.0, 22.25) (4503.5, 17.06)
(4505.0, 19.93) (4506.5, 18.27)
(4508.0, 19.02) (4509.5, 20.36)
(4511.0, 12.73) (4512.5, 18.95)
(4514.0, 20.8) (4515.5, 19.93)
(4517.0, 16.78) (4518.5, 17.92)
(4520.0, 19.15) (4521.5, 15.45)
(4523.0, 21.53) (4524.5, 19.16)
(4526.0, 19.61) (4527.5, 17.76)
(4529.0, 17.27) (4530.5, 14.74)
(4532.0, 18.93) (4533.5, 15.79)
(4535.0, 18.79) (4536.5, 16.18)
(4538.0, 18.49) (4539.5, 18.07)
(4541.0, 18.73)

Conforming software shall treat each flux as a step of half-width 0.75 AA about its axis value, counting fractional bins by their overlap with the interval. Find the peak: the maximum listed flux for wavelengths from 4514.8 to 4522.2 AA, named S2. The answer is 19.93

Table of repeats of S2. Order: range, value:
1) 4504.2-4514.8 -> 20.8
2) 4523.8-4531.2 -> 19.61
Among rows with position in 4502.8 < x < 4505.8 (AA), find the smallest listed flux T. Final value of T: 17.06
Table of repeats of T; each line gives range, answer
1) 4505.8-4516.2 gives 12.73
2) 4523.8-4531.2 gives 14.74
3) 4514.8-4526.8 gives 15.45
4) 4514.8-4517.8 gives 16.78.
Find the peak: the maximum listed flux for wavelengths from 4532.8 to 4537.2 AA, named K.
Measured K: 18.79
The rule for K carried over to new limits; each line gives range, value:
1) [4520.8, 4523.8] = 21.53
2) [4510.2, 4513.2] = 18.95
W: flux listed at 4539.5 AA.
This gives 18.07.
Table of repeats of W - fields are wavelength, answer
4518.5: 17.92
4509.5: 20.36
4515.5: 19.93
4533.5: 15.79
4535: 18.79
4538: 18.49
